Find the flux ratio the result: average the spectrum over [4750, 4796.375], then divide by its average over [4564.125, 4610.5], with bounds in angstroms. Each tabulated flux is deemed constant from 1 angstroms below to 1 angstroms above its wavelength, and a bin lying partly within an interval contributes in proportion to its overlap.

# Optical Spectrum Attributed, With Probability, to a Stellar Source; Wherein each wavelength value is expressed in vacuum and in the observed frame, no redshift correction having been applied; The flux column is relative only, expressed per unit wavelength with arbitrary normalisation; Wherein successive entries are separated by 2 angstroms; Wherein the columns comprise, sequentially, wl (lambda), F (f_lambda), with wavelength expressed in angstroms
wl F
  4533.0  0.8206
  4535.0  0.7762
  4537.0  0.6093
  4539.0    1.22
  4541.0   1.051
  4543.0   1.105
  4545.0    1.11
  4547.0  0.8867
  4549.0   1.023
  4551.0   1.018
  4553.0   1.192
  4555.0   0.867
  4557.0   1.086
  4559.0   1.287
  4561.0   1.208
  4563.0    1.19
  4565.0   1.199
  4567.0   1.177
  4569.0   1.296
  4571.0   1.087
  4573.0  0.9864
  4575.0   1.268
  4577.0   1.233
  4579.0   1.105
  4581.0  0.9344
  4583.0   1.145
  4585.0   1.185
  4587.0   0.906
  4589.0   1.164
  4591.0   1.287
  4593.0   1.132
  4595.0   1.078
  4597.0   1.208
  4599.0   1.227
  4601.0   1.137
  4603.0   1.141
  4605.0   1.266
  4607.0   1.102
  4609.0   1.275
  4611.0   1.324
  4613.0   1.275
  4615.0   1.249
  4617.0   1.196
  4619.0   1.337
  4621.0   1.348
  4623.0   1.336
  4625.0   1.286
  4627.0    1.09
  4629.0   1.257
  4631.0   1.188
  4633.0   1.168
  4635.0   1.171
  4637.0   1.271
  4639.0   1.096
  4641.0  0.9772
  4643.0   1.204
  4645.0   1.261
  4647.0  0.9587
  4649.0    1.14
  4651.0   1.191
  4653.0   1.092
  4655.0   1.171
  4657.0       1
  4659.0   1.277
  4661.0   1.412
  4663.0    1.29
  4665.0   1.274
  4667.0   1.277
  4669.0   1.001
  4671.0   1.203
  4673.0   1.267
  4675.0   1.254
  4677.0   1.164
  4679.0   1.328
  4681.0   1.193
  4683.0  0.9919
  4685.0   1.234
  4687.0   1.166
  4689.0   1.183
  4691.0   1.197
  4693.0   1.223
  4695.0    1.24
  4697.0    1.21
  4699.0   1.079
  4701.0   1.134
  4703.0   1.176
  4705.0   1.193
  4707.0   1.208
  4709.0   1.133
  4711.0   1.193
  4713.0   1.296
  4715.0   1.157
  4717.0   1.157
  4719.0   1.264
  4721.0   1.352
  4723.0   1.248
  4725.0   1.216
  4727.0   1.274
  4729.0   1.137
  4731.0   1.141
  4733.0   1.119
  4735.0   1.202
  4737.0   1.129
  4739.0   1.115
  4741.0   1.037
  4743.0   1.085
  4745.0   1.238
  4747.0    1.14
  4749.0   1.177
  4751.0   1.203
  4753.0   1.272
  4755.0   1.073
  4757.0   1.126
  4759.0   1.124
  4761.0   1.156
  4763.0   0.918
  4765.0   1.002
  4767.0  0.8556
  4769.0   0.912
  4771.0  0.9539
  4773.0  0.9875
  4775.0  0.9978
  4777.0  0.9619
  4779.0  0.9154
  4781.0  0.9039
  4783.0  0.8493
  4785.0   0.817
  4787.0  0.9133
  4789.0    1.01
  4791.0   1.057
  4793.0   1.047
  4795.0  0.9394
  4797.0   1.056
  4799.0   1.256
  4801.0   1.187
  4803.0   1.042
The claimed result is 0.9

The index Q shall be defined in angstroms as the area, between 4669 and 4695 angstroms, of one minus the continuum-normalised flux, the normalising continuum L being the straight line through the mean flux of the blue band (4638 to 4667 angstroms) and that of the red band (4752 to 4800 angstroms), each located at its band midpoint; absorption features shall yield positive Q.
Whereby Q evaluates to -1.4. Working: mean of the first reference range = 1.17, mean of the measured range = 1.19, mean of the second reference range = 1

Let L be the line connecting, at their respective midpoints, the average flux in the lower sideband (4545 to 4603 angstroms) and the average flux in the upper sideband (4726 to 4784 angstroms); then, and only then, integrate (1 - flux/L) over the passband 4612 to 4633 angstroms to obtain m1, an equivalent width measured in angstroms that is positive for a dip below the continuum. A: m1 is -2.7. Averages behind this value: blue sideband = 1.13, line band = 1.25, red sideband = 1.07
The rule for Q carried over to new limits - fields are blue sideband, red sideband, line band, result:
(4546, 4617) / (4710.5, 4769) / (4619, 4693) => -3.03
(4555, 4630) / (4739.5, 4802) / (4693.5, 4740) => -4.63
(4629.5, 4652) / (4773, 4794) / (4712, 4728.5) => -3.24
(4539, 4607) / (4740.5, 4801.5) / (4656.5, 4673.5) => -2.23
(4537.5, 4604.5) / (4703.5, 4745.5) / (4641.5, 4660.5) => 0.14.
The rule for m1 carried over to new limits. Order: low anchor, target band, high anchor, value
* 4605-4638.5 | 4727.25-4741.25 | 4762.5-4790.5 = -1.7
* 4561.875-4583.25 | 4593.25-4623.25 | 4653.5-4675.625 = -1.4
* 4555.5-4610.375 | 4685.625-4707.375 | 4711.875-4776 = -0.9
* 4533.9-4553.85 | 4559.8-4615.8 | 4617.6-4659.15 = -4.6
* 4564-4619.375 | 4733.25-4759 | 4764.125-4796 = -4.2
